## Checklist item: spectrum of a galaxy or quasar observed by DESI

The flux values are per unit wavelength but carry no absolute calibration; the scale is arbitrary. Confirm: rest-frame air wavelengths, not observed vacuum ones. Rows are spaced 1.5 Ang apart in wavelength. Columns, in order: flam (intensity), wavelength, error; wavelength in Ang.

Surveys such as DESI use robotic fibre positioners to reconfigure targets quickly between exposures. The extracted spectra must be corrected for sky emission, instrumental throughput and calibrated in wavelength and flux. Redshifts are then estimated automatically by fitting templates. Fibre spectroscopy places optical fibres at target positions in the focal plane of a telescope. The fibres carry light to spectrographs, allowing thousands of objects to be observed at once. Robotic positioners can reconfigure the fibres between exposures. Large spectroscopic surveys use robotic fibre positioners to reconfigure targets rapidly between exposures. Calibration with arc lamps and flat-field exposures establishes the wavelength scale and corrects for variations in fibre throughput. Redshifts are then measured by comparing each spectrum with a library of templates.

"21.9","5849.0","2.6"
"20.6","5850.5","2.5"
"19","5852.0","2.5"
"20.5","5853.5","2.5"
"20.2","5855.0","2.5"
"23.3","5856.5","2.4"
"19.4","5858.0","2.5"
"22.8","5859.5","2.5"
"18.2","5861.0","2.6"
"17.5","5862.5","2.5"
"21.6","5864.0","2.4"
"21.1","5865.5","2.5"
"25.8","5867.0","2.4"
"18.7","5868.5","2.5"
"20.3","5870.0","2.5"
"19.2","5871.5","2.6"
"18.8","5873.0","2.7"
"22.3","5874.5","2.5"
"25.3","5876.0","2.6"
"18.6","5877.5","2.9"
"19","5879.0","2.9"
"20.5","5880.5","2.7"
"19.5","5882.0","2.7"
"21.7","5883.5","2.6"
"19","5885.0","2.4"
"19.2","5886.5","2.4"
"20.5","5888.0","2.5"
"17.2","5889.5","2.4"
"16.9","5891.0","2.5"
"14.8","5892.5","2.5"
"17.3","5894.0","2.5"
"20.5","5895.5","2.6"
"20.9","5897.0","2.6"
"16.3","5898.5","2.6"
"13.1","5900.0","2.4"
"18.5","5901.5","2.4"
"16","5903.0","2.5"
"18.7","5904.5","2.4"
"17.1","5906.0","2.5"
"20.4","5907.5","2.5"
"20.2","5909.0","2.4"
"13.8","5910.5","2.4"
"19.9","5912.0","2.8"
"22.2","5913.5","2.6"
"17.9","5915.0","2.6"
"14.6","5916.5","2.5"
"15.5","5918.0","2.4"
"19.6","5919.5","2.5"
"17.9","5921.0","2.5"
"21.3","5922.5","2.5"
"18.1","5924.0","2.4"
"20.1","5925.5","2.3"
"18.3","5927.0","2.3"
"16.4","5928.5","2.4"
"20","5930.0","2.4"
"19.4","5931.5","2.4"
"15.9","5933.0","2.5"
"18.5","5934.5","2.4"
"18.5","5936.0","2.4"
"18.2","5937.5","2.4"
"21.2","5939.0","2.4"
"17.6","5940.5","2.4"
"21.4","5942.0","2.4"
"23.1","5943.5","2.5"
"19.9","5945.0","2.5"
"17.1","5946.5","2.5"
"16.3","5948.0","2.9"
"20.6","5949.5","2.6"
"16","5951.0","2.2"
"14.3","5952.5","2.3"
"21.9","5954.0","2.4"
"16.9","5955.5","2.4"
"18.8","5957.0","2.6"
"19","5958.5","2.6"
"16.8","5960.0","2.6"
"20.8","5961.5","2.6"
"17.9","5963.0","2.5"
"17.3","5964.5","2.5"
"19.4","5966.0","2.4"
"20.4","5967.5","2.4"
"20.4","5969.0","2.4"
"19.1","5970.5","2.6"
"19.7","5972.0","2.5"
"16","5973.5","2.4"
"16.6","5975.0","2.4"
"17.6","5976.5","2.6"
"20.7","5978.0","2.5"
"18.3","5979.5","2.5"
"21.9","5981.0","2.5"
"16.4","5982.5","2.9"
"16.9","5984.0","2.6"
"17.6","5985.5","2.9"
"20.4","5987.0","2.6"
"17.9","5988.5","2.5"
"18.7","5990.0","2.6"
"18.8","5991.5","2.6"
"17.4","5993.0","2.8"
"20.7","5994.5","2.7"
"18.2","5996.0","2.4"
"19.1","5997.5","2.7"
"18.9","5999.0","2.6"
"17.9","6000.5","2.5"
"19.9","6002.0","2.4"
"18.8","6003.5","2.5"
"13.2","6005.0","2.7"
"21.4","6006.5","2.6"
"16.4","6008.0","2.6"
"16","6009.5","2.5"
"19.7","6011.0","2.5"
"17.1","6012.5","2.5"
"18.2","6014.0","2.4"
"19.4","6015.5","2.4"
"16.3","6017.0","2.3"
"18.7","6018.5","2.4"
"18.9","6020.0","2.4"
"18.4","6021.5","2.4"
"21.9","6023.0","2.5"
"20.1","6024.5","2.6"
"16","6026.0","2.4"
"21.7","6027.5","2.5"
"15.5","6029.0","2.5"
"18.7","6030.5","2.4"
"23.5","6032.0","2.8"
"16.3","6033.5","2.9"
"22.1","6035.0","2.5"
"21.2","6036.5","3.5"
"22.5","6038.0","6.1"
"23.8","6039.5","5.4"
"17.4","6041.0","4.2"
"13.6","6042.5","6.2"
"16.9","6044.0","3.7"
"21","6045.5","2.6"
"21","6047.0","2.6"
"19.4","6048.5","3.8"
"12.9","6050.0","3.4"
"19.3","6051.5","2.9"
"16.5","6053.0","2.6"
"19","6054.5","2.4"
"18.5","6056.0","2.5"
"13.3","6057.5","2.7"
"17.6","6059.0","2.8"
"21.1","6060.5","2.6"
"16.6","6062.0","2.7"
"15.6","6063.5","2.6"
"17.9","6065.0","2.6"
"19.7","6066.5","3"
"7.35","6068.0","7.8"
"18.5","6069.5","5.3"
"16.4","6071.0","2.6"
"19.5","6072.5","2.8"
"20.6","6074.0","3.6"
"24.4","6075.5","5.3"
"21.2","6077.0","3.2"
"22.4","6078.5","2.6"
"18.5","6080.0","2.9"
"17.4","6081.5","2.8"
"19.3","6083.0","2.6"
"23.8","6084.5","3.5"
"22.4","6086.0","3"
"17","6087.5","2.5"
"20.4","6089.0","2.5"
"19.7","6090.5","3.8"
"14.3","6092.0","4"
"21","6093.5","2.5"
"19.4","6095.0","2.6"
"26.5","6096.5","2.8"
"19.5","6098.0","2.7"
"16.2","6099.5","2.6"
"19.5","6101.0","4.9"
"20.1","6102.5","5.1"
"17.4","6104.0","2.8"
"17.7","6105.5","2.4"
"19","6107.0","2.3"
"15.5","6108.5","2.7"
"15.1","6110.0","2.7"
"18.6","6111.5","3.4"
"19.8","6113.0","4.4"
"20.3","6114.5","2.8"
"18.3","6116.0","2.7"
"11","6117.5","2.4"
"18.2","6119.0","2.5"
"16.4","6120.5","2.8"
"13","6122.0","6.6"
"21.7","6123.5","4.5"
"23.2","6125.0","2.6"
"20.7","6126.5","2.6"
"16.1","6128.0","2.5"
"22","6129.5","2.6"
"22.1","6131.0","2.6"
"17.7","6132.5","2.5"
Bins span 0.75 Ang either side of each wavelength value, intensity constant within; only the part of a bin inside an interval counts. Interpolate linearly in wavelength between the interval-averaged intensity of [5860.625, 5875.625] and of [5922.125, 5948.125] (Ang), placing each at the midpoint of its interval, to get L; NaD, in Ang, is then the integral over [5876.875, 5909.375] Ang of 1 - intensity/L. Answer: 2.5 Ang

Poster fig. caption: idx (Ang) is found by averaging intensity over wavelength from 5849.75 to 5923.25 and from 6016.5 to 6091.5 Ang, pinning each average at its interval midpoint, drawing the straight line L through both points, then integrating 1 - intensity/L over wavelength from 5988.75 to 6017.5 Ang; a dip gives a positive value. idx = 1.1 Ang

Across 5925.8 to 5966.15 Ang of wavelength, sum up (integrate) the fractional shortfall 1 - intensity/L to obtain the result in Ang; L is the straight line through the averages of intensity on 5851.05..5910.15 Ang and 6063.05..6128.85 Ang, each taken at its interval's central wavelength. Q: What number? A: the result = 1.3 Ang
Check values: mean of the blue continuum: 19.4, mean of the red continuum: 18.7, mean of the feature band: 18.6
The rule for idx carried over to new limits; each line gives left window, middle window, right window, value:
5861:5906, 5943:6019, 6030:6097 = 2.6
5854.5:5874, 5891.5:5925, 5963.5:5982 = 3.3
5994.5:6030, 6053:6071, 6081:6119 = 1.7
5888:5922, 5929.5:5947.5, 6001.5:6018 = -1.4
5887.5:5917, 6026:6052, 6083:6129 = -1.0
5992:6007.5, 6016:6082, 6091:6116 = 0.0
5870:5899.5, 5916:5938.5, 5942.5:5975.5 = 0.8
